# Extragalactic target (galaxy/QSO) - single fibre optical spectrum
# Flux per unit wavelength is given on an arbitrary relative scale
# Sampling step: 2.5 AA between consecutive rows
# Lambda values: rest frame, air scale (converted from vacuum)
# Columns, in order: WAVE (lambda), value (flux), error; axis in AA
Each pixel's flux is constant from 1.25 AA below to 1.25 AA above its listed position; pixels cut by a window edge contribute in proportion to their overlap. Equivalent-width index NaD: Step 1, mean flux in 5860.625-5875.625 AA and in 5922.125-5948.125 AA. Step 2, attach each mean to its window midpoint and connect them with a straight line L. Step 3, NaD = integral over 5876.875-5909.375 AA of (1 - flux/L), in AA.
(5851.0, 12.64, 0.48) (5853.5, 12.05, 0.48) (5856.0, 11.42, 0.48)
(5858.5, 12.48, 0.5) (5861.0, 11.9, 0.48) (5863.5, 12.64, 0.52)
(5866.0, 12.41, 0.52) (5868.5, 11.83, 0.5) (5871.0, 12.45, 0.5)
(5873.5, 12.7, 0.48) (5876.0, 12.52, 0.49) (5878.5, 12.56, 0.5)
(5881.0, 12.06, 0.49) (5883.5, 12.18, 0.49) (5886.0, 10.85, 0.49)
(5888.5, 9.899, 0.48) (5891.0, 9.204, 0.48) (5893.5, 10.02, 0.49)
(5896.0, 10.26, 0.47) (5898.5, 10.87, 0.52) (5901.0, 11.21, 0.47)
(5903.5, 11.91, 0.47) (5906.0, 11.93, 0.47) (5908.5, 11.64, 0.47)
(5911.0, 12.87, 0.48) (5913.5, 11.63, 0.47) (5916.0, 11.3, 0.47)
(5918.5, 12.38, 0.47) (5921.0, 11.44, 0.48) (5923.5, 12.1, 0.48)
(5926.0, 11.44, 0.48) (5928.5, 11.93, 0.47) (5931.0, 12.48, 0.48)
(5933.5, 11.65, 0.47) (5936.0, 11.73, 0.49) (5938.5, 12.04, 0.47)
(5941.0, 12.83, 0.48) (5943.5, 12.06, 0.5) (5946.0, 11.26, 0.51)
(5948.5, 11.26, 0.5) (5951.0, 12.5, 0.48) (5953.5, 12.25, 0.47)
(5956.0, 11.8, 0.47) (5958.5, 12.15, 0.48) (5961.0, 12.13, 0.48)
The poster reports 2.8 AA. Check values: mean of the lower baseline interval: 12.4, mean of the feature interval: 11.1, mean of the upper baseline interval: 11.9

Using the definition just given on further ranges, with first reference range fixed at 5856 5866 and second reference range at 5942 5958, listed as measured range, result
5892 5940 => 1.6 AA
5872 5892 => 1.0 AA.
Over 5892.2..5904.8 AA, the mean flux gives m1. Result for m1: 10.9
